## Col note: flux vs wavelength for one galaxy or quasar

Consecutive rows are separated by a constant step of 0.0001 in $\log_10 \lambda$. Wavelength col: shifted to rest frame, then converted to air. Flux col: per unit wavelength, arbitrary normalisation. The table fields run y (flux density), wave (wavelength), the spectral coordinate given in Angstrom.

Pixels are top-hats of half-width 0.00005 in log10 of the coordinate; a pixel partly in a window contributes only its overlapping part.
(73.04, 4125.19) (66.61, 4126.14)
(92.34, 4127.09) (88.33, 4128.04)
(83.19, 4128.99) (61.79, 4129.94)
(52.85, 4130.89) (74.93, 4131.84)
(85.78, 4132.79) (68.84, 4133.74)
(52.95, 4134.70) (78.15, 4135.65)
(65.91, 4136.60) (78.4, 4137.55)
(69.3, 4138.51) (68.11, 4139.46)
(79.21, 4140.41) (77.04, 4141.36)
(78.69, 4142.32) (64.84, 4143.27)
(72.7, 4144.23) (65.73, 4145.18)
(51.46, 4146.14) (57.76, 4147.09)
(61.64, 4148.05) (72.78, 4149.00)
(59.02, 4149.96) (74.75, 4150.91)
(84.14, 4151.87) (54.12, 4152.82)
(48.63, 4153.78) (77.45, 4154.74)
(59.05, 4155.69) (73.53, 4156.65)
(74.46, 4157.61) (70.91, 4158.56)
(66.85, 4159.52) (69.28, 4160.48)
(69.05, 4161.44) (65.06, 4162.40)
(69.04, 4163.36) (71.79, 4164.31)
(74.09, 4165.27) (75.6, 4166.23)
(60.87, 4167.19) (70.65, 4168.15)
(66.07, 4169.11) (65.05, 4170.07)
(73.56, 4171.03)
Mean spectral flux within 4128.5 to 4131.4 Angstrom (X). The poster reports 66.3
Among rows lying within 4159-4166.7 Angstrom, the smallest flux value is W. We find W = 65.06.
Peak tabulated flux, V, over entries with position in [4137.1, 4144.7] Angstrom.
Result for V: 79.21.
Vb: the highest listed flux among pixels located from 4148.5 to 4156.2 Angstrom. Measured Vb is 84.14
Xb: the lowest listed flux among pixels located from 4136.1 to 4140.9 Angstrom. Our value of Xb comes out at 65.91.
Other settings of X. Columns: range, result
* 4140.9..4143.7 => 73.6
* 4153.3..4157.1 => 64.6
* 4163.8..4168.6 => 70.7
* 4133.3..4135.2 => 60.8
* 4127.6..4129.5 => 85.3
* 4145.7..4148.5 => 57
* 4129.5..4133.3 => 69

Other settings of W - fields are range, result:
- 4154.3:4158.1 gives 59.05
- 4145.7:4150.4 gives 51.46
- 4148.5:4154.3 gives 48.63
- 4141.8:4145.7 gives 64.84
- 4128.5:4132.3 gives 52.85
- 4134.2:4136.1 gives 52.95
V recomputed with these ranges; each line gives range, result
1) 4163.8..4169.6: 75.6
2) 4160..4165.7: 74.09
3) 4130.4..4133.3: 85.78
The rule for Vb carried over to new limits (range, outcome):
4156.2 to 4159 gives 74.46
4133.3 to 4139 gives 78.4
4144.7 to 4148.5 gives 65.73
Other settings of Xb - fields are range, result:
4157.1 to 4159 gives 70.91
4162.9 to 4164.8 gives 69.04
